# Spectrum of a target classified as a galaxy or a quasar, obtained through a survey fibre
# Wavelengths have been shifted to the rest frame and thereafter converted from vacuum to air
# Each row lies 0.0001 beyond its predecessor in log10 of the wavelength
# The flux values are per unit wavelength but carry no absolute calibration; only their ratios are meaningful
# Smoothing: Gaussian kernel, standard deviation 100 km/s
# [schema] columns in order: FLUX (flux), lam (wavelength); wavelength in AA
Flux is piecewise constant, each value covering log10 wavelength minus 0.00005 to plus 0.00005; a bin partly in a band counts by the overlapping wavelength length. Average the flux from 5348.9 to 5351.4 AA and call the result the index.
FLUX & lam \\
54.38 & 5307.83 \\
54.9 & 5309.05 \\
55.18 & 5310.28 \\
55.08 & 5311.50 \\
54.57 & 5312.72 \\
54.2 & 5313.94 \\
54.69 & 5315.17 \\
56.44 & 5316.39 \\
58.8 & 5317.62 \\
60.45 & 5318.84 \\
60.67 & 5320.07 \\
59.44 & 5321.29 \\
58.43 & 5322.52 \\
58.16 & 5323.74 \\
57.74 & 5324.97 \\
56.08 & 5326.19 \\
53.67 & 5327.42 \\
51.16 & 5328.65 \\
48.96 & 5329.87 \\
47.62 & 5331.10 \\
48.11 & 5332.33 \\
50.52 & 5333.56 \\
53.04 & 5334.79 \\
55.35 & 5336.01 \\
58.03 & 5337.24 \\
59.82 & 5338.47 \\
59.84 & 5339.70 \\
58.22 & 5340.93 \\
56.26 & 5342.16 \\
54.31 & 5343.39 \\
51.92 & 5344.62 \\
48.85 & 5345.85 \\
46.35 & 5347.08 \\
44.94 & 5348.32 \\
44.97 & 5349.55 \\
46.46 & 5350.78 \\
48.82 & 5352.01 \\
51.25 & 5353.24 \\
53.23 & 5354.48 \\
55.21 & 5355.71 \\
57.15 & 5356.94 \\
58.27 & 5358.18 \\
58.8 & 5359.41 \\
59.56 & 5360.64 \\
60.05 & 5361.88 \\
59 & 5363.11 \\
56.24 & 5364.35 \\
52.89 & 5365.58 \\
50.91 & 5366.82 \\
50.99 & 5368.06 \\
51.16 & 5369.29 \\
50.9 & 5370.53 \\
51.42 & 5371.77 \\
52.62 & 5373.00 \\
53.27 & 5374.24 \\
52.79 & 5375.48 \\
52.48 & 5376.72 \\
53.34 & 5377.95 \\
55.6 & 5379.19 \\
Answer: 45.8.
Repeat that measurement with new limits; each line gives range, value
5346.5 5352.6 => 46.3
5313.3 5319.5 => 56.9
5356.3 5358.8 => 57.7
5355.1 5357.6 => 56.1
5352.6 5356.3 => 53.2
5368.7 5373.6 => 51.5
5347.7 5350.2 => 45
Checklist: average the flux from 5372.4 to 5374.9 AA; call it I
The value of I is 52.8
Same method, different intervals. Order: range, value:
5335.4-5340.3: 58.3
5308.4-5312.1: 55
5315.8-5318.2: 57.5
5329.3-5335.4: 49.6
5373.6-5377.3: 52.7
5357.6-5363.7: 59.2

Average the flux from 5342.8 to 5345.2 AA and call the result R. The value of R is 53.1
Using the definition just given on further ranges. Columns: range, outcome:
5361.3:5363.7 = 59.6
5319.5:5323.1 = 59.5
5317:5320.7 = 59.9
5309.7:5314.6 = 54.8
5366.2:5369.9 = 51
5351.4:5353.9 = 50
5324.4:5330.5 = 53.5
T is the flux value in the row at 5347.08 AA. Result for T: 46.35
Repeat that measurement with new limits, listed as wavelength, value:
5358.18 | 58.27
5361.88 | 60.05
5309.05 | 54.9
